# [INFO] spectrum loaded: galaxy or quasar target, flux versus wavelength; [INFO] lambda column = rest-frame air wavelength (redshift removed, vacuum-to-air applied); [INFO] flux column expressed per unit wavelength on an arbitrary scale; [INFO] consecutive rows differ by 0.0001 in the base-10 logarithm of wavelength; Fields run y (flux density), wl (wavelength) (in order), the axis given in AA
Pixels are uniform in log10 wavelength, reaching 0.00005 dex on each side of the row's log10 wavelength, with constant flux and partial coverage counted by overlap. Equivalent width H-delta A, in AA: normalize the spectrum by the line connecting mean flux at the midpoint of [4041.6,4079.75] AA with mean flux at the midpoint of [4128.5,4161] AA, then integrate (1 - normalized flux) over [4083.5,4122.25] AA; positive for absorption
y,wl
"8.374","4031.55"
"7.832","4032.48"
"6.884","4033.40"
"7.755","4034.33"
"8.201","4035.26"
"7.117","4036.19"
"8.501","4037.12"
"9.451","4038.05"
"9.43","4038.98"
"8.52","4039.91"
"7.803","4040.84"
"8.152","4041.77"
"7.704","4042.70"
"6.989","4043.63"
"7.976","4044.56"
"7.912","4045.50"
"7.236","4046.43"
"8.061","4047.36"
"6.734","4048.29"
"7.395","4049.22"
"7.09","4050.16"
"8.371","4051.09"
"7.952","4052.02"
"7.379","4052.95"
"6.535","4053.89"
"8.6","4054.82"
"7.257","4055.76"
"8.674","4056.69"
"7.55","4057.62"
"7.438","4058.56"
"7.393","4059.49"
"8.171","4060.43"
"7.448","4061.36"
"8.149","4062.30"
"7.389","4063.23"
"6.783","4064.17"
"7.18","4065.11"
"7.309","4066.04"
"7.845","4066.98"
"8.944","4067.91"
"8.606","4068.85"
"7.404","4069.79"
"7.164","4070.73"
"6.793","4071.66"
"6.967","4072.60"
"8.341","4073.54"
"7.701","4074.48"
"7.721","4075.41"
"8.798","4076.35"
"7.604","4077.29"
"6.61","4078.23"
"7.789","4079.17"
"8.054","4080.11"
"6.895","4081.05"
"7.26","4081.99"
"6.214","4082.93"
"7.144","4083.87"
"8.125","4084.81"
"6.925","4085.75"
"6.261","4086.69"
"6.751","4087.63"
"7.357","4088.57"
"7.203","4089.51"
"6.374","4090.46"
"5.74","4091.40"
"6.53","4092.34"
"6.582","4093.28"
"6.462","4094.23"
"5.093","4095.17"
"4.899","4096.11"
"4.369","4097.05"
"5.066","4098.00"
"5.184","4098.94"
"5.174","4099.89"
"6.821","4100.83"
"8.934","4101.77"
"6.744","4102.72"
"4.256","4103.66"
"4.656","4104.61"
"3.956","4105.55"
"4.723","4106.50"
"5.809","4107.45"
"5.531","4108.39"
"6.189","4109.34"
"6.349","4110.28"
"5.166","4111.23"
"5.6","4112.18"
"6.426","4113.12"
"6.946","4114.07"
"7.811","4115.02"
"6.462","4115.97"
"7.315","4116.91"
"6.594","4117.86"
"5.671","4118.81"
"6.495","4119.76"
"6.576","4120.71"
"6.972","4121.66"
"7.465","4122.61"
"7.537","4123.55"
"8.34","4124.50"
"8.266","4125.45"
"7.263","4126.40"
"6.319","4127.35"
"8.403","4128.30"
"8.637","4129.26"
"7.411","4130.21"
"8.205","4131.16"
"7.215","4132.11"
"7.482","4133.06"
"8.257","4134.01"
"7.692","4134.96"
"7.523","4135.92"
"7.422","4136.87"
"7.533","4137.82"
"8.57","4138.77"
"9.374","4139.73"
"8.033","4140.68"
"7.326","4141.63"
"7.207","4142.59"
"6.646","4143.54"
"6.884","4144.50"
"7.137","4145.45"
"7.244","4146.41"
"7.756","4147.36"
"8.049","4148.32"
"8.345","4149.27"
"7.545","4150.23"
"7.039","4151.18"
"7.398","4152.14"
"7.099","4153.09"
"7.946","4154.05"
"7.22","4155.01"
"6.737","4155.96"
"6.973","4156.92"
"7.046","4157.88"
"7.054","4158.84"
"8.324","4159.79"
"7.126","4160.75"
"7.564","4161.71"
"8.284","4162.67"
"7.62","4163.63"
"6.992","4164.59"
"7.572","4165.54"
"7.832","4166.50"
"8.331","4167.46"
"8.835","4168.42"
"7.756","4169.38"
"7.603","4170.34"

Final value 7.3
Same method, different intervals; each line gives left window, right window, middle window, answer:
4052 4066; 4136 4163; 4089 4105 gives 3.5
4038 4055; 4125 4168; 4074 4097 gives 2.5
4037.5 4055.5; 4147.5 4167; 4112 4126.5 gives 1.2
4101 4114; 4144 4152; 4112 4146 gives -3.5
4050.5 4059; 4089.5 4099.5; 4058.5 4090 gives -3.5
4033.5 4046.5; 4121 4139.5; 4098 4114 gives 4.3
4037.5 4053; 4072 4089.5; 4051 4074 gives 0.0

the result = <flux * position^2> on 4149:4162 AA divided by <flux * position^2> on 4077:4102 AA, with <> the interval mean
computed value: 1.2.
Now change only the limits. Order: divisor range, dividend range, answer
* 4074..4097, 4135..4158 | 1.13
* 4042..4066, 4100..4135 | 0.92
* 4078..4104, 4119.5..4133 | 1.18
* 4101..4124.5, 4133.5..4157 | 1.22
